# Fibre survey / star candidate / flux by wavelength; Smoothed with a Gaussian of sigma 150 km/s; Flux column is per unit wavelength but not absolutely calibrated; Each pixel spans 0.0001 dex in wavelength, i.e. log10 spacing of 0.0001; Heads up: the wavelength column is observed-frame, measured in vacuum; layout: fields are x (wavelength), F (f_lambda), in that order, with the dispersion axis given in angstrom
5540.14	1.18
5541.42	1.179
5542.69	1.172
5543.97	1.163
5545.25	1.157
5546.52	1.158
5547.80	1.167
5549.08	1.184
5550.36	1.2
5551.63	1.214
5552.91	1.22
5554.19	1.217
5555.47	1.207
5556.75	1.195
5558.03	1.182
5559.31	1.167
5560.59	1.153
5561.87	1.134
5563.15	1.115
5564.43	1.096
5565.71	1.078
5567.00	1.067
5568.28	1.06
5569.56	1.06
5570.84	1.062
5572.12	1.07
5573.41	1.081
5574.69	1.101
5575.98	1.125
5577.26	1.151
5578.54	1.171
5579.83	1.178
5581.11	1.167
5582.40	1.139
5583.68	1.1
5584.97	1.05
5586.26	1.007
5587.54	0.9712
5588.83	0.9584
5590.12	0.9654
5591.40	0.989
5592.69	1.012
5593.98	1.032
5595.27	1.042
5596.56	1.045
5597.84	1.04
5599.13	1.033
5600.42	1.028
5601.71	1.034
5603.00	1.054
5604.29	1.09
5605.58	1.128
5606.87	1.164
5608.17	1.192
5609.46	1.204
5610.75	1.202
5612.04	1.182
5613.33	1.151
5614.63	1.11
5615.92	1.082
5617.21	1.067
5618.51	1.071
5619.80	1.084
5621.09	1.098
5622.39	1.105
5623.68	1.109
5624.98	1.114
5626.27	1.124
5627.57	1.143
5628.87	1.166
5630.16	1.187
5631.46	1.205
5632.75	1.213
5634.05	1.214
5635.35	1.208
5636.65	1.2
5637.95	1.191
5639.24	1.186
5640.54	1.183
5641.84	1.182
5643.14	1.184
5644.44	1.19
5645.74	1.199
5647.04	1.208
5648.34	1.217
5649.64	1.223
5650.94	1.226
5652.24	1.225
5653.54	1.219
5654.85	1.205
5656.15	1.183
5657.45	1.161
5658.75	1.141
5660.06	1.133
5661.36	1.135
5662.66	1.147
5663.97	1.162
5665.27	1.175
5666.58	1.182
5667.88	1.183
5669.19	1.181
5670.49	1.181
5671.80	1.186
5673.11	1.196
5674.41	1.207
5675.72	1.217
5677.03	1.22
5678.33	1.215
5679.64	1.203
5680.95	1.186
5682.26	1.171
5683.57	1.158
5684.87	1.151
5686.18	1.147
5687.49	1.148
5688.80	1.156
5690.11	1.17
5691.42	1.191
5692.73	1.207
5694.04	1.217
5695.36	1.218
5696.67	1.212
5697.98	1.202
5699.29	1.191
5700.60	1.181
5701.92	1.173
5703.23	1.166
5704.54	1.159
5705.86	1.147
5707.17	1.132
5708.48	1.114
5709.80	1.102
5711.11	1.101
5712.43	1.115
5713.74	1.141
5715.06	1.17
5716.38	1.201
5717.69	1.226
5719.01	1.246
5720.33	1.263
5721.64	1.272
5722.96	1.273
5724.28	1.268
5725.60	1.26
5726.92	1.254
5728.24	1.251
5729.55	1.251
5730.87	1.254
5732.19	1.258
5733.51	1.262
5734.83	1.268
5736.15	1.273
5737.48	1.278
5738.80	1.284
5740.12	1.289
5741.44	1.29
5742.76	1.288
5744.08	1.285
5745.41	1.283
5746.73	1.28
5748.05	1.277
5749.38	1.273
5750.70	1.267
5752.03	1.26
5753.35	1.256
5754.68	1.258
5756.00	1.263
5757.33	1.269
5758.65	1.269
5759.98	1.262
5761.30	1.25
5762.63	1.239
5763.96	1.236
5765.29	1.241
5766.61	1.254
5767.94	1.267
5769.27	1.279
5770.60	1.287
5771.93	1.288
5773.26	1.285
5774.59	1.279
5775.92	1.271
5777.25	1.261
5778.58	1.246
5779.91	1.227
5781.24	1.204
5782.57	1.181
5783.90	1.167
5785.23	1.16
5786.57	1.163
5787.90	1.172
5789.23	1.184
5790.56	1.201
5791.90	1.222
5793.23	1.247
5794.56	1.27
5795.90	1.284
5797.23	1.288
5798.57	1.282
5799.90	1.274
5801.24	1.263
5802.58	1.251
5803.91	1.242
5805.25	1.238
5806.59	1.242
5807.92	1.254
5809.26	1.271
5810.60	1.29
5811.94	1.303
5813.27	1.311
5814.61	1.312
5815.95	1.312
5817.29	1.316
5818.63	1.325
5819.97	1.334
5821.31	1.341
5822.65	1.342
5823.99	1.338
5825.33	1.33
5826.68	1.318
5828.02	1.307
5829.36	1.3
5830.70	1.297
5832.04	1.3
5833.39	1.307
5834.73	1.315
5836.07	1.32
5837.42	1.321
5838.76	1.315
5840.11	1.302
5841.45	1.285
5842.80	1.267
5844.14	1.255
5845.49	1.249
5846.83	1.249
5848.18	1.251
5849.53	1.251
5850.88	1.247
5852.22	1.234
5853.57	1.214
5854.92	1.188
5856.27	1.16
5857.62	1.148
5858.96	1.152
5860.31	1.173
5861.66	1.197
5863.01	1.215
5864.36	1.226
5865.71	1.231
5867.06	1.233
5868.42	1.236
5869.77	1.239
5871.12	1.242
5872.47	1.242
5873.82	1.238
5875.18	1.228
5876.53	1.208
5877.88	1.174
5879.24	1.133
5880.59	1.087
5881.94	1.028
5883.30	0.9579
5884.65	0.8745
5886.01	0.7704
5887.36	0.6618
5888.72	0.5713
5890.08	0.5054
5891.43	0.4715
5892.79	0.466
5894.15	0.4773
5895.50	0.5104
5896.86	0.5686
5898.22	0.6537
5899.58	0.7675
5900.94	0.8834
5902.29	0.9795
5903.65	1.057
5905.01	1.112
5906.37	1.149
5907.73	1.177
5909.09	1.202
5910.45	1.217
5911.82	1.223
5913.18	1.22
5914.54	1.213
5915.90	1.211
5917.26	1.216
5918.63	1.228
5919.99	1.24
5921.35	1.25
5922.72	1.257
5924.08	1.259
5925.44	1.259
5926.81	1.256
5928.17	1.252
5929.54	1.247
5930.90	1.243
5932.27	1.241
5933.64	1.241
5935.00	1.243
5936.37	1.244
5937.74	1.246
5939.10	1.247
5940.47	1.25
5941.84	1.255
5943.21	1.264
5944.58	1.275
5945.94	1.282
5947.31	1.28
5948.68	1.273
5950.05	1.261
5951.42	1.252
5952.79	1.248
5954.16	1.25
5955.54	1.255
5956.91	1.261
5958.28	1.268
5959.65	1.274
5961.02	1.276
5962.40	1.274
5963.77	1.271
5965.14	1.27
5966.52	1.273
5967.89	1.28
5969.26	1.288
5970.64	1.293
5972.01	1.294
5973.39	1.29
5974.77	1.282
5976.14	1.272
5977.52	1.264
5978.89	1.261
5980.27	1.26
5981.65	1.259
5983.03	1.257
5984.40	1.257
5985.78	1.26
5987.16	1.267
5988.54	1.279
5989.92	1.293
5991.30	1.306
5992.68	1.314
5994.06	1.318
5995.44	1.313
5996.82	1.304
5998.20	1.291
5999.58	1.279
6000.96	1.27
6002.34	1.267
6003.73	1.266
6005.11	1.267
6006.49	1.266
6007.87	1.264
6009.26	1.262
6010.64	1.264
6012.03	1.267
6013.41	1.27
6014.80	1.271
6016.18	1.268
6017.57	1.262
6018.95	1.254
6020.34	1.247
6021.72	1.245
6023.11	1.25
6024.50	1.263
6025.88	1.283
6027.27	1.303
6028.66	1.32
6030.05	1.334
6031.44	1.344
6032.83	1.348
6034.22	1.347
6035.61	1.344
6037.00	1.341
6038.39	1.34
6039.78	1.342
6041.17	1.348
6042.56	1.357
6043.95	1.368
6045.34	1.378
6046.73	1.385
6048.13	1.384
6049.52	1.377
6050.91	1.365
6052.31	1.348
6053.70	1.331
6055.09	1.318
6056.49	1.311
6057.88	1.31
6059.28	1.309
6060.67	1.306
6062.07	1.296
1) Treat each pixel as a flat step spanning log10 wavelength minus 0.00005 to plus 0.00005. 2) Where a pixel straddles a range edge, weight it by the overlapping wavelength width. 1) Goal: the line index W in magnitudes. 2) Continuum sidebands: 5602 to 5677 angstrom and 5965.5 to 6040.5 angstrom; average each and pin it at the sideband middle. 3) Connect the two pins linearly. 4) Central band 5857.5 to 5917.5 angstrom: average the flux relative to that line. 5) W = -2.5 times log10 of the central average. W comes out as 0.22 mag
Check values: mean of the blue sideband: 1.17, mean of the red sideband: 1.29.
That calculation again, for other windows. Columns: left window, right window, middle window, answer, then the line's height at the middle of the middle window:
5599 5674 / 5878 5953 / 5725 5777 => -0.131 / 1.12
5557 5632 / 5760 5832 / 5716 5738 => -0.043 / 1.21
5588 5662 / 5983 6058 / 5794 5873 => -0.039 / 1.22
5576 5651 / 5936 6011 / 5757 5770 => -0.064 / 1.19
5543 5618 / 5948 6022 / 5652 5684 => -0.035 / 1.14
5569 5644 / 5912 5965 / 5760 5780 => -0.072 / 1.18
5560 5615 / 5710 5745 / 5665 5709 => 0.015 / 1.2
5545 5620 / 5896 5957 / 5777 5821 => -0.090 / 1.15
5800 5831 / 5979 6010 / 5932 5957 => 0.023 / 1.28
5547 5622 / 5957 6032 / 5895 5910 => 0.319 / 1.24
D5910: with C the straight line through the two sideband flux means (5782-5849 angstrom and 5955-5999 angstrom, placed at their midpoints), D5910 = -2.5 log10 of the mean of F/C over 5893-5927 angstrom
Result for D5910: 0.21 mag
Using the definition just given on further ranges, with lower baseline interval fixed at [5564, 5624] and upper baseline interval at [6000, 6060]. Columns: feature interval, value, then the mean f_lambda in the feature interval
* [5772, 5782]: -0.07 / 1.25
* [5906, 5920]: 0.04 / 1.21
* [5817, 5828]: -0.11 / 1.33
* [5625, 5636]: -0.07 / 1.18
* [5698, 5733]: -0.05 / 1.2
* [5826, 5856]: -0.06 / 1.27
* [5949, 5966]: 0.01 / 1.26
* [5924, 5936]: 0.01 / 1.25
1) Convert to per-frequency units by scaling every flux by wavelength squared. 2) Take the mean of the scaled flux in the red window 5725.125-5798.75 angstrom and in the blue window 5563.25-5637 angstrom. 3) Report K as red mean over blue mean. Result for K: 1.20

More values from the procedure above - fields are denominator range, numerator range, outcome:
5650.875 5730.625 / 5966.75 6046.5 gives 1.21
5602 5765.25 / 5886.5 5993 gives 1.05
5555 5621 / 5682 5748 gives 1.16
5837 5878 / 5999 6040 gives 1.10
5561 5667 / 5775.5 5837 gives 1.21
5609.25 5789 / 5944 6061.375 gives 1.19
